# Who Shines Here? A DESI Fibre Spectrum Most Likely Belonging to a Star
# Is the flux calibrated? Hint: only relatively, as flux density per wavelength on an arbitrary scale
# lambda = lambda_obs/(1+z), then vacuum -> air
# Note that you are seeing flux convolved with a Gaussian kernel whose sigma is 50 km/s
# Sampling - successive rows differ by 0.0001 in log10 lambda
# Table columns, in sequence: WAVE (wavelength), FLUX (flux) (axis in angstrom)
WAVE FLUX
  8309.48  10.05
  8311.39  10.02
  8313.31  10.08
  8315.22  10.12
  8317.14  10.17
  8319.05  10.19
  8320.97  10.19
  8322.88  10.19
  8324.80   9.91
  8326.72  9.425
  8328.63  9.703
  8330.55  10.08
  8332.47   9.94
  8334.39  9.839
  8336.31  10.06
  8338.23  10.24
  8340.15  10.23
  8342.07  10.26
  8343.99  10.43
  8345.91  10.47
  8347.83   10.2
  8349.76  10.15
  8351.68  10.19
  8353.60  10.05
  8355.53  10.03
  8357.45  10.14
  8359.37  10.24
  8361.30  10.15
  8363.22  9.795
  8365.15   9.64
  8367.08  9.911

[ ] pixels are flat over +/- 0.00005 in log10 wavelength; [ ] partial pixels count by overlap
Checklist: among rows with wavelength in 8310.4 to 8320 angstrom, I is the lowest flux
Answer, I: 10.02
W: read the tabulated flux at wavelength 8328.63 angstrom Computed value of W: 9.703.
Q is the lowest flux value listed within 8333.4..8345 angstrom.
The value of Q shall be 9.839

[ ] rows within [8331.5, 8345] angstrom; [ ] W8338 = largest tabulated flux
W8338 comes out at 10.43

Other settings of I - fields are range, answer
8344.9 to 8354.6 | 10.05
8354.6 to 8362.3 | 10.03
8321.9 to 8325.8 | 9.91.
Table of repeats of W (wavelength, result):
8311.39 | 10.02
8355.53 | 10.03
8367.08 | 9.911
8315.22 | 10.12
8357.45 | 10.14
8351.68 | 10.19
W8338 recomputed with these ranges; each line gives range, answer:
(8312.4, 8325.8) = 10.19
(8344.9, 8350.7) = 10.47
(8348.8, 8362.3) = 10.24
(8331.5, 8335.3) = 9.94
